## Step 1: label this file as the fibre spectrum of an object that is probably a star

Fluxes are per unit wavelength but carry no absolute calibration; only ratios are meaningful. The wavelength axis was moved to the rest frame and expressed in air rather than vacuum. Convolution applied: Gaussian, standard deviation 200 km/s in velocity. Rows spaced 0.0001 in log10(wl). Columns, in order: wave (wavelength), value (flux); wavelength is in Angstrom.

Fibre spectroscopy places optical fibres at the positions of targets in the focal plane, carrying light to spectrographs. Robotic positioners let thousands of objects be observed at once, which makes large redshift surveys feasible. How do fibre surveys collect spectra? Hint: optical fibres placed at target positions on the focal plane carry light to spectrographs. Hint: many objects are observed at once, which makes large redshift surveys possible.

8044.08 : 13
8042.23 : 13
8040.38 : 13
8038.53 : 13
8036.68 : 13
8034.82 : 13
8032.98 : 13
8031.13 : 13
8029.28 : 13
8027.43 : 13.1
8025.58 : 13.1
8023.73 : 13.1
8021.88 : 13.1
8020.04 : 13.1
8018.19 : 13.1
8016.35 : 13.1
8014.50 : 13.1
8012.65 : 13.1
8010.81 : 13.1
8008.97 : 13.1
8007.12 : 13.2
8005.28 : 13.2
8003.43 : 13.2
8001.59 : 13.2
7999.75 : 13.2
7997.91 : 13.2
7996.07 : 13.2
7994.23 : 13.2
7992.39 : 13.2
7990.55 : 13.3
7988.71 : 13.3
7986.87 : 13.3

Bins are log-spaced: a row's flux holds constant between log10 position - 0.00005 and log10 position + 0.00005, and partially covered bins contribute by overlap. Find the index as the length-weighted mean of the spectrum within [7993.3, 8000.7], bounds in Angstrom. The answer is 13.2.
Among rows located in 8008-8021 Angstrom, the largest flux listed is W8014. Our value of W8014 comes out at 13.1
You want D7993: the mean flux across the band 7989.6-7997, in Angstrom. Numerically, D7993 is 13.2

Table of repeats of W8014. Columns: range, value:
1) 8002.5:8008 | 13.2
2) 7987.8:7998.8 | 13.3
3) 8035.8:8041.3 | 13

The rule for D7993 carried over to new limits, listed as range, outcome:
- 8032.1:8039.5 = 13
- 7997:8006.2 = 13.2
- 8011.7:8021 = 13.1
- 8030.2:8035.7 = 13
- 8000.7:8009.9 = 13.2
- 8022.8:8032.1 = 13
